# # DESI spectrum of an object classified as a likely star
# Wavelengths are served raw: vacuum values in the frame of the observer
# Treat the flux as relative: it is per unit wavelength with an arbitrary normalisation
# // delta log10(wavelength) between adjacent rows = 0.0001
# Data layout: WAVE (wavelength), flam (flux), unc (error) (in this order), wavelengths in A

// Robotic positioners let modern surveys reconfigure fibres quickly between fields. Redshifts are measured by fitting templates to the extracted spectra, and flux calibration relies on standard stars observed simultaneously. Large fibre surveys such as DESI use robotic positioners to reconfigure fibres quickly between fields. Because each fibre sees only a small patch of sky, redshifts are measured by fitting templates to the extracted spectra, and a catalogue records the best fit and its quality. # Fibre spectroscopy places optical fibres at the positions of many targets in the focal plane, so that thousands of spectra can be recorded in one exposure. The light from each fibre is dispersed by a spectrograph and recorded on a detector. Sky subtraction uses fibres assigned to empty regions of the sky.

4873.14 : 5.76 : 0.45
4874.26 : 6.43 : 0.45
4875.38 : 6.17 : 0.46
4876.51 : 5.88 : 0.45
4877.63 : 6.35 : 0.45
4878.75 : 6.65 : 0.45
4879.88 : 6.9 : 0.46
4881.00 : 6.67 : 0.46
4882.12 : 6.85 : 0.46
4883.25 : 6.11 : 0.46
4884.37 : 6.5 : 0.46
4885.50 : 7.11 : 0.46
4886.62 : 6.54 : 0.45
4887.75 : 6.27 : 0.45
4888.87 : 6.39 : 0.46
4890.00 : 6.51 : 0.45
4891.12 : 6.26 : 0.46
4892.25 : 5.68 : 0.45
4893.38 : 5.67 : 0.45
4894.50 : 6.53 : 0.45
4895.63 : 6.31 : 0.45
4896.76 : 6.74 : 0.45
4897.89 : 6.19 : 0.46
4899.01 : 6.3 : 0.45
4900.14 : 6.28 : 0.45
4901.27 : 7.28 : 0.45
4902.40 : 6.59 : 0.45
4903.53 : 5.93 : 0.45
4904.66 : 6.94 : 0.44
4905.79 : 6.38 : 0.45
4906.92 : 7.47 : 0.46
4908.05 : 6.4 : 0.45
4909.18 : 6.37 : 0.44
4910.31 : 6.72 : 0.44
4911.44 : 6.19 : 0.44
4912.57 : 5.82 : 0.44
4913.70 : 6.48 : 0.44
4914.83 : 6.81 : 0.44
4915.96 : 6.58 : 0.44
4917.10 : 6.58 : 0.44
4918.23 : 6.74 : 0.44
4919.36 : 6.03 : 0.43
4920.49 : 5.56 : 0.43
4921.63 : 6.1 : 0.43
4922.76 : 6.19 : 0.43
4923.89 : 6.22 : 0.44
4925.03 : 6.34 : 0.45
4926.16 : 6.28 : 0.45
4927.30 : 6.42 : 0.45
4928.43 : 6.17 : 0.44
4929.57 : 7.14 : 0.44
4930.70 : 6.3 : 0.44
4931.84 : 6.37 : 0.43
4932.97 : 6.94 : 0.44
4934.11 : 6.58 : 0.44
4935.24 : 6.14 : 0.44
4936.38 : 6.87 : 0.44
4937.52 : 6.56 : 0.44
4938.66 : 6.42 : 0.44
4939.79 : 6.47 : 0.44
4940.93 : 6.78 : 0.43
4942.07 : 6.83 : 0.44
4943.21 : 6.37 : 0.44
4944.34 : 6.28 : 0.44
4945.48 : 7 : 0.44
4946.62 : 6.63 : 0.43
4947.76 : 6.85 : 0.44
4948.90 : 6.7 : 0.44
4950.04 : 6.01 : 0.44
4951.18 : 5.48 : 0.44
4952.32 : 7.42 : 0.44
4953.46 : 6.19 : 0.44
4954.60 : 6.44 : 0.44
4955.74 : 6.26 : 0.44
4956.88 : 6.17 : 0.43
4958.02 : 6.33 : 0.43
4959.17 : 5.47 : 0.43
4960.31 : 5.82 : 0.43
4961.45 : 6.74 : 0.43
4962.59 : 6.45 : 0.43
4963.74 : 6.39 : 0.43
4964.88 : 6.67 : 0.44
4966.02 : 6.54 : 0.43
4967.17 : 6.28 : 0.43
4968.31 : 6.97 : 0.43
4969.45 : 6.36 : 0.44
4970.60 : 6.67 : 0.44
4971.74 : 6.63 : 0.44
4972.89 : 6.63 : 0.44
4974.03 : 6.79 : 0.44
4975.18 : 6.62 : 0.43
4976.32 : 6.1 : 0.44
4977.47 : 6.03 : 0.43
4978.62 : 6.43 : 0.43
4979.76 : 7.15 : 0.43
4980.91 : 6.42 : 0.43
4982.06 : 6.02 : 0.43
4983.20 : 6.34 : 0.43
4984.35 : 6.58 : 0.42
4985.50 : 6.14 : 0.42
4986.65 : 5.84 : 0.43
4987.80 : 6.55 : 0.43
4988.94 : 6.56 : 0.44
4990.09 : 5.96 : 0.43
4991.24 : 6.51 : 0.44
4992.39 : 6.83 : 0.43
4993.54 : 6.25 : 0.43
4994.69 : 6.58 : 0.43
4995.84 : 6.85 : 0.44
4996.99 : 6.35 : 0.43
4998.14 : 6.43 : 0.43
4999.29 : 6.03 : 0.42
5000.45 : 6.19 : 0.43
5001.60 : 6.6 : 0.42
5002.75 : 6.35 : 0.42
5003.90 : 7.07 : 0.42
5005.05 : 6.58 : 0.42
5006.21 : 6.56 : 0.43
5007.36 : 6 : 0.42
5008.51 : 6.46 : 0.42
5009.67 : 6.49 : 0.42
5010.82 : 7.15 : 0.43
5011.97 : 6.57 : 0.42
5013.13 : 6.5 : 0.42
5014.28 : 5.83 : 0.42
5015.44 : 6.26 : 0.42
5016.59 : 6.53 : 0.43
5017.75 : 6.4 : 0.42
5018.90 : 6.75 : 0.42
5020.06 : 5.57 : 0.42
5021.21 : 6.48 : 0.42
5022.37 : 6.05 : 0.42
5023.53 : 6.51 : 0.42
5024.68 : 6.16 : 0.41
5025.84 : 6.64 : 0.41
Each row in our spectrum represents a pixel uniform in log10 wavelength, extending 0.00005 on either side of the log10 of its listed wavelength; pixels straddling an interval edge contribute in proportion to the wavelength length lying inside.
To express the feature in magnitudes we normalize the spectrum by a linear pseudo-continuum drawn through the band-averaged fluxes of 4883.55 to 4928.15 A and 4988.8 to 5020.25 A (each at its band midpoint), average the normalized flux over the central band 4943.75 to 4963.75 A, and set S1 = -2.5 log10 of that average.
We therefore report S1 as 0.01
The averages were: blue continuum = 6.4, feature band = 6.37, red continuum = 6.44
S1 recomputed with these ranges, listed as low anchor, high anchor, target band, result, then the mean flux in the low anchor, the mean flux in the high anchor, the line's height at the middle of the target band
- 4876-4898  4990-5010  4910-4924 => 0.02 mag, 6.41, 6.46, 6.42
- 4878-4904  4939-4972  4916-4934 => 0.01 mag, 6.45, 6.45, 6.45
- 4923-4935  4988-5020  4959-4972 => 0.00 mag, 6.46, 6.45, 6.46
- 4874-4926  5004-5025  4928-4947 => -0.03 mag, 6.41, 6.4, 6.41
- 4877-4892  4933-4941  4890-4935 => 0.02 mag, 6.53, 6.56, 6.54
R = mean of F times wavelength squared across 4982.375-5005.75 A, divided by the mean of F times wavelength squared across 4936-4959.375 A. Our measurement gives 1.0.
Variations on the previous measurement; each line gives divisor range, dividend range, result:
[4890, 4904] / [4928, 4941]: 1.05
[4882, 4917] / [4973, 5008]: 1.03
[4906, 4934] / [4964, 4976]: 1.05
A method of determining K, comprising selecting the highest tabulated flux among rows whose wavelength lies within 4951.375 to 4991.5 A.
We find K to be 7.42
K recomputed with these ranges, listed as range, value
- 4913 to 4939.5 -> 7.14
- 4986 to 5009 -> 7.07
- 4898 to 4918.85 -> 7.47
